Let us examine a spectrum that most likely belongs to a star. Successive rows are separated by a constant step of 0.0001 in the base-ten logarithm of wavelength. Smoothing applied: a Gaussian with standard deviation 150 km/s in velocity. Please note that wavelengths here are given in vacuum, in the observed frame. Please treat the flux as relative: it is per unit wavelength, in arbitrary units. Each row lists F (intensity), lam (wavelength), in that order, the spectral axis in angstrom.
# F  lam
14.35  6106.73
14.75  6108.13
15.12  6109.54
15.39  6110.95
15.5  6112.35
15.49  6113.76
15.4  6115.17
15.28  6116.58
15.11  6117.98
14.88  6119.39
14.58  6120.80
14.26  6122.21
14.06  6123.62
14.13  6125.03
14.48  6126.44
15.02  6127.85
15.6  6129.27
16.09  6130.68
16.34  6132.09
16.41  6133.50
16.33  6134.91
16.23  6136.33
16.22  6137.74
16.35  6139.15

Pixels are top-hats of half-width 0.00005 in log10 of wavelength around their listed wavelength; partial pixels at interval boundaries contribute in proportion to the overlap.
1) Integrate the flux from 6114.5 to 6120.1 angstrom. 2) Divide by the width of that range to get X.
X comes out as 15.2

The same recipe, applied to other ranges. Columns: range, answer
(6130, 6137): 16.3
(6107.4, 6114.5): 15.3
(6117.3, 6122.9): 14.7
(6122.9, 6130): 14.7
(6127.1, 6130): 15.3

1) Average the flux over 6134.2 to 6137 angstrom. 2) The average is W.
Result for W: 16.3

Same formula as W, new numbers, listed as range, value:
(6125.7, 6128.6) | 14.7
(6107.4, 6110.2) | 14.9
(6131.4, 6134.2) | 16.4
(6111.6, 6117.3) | 15.4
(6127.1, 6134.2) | 15.9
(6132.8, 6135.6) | 16.4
